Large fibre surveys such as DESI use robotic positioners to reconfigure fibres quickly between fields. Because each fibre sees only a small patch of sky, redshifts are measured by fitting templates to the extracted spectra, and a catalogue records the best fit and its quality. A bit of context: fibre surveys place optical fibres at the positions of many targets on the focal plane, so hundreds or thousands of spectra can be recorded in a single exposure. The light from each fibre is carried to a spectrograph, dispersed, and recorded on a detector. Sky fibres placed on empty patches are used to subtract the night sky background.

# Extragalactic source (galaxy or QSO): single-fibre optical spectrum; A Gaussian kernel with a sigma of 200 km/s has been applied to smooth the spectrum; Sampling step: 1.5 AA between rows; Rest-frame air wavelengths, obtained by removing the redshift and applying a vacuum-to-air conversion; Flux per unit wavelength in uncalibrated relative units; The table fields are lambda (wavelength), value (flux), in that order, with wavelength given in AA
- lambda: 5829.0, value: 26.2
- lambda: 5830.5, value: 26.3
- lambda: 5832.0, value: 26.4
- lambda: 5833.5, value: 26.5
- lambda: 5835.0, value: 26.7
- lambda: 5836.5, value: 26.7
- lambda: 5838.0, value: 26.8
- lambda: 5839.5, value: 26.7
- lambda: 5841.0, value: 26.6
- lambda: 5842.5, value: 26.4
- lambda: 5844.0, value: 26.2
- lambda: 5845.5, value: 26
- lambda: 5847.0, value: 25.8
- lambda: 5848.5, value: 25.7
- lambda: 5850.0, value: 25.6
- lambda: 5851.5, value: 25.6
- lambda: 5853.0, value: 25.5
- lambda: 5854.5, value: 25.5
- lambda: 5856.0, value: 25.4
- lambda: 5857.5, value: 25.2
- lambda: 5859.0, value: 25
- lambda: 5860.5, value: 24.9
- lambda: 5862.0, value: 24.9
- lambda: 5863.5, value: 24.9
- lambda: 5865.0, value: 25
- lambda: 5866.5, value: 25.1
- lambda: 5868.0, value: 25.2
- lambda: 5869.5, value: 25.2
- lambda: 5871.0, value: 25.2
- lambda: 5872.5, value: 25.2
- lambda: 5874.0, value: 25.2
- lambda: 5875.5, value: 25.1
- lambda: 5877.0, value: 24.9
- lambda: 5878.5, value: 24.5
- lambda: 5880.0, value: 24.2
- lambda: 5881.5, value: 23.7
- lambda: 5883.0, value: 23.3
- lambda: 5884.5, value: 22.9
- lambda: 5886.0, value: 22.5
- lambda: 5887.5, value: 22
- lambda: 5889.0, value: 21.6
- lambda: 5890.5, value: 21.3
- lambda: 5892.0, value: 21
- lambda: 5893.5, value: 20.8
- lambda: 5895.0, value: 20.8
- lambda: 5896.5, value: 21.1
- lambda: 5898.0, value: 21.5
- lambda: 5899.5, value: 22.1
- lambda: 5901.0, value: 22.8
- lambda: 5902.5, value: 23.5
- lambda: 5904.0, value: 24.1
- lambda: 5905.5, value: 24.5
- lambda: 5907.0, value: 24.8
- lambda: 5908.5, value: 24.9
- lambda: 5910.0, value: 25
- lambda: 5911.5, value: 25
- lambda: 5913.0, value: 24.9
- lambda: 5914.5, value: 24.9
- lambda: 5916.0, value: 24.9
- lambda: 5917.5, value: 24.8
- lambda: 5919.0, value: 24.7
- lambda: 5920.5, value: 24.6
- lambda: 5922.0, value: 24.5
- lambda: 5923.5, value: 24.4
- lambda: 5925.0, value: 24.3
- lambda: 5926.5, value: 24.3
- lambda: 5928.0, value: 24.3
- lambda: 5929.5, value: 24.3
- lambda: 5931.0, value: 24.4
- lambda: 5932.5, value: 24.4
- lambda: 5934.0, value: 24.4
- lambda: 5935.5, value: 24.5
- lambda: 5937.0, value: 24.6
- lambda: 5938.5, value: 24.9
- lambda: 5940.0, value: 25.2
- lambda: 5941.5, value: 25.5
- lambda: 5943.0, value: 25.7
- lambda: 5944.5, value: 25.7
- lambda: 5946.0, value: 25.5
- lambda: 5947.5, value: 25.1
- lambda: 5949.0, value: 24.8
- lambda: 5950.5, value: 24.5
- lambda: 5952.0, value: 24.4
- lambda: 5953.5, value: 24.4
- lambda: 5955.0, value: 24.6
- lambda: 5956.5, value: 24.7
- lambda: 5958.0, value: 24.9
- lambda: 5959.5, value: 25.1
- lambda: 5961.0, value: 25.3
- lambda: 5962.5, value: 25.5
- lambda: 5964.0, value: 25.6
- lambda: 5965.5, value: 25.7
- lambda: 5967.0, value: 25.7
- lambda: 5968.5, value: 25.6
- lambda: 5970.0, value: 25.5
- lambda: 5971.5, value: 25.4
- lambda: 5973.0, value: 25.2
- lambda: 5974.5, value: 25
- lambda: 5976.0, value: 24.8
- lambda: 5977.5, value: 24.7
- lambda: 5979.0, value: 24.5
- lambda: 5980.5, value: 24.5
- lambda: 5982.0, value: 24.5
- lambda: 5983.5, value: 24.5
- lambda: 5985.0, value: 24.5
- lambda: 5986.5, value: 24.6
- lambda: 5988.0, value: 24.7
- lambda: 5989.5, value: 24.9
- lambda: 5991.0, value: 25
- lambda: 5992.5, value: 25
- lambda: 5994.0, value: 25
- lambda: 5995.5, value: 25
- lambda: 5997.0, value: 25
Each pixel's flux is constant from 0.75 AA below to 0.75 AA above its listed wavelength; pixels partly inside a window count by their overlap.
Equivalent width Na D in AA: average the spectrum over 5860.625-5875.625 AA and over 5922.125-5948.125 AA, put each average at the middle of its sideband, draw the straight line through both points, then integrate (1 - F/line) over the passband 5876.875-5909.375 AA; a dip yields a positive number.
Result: 2.8 AA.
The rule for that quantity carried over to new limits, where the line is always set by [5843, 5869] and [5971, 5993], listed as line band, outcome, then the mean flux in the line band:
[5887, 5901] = 2.1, 21.4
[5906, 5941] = 0.6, 24.7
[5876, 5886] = 0.6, 23.8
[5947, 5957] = 0.1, 24.6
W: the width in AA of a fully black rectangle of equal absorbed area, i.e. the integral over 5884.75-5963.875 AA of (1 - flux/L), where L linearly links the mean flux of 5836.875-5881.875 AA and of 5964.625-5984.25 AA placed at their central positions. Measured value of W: 3.49 AA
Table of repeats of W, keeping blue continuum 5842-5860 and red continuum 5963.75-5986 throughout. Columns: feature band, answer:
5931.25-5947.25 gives 0.1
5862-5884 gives 0.7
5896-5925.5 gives 1.5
